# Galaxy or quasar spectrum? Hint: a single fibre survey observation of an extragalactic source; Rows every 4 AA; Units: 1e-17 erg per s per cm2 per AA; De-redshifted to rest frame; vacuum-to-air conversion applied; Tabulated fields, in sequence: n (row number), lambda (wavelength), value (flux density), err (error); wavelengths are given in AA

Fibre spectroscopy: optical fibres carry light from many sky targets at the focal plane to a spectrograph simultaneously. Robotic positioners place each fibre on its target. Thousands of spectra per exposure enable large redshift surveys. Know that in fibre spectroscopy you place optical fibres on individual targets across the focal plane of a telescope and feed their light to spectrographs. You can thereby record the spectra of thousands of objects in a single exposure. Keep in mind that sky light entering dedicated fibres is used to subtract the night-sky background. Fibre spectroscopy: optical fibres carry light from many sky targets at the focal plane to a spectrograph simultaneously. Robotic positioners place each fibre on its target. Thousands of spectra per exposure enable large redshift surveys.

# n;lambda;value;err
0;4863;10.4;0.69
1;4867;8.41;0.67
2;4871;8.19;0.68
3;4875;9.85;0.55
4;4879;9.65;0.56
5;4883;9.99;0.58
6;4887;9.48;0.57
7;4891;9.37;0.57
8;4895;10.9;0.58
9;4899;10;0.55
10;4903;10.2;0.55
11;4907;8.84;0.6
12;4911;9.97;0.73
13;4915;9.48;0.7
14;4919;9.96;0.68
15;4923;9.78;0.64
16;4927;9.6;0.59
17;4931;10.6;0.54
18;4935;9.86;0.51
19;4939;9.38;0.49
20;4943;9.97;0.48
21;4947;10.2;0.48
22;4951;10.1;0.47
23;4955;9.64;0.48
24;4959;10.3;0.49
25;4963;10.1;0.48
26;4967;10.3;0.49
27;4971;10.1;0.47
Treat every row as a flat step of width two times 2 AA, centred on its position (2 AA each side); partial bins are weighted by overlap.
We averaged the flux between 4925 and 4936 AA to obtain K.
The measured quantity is 10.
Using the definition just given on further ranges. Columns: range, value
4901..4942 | 9.77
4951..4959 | 9.92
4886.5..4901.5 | 9.99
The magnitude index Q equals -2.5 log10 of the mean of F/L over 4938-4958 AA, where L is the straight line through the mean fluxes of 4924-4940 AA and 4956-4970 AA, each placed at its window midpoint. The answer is 0.015 mag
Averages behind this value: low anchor 9.88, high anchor 10.2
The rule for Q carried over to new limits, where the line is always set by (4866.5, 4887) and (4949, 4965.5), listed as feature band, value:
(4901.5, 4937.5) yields -0.011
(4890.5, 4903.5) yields -0.078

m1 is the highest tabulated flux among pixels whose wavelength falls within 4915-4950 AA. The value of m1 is 10.6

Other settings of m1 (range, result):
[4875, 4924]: 10.9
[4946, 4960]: 10.3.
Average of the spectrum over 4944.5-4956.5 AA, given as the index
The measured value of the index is 9.99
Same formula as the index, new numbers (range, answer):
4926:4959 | 9.95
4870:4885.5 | 9.5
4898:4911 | 9.7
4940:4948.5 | 10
